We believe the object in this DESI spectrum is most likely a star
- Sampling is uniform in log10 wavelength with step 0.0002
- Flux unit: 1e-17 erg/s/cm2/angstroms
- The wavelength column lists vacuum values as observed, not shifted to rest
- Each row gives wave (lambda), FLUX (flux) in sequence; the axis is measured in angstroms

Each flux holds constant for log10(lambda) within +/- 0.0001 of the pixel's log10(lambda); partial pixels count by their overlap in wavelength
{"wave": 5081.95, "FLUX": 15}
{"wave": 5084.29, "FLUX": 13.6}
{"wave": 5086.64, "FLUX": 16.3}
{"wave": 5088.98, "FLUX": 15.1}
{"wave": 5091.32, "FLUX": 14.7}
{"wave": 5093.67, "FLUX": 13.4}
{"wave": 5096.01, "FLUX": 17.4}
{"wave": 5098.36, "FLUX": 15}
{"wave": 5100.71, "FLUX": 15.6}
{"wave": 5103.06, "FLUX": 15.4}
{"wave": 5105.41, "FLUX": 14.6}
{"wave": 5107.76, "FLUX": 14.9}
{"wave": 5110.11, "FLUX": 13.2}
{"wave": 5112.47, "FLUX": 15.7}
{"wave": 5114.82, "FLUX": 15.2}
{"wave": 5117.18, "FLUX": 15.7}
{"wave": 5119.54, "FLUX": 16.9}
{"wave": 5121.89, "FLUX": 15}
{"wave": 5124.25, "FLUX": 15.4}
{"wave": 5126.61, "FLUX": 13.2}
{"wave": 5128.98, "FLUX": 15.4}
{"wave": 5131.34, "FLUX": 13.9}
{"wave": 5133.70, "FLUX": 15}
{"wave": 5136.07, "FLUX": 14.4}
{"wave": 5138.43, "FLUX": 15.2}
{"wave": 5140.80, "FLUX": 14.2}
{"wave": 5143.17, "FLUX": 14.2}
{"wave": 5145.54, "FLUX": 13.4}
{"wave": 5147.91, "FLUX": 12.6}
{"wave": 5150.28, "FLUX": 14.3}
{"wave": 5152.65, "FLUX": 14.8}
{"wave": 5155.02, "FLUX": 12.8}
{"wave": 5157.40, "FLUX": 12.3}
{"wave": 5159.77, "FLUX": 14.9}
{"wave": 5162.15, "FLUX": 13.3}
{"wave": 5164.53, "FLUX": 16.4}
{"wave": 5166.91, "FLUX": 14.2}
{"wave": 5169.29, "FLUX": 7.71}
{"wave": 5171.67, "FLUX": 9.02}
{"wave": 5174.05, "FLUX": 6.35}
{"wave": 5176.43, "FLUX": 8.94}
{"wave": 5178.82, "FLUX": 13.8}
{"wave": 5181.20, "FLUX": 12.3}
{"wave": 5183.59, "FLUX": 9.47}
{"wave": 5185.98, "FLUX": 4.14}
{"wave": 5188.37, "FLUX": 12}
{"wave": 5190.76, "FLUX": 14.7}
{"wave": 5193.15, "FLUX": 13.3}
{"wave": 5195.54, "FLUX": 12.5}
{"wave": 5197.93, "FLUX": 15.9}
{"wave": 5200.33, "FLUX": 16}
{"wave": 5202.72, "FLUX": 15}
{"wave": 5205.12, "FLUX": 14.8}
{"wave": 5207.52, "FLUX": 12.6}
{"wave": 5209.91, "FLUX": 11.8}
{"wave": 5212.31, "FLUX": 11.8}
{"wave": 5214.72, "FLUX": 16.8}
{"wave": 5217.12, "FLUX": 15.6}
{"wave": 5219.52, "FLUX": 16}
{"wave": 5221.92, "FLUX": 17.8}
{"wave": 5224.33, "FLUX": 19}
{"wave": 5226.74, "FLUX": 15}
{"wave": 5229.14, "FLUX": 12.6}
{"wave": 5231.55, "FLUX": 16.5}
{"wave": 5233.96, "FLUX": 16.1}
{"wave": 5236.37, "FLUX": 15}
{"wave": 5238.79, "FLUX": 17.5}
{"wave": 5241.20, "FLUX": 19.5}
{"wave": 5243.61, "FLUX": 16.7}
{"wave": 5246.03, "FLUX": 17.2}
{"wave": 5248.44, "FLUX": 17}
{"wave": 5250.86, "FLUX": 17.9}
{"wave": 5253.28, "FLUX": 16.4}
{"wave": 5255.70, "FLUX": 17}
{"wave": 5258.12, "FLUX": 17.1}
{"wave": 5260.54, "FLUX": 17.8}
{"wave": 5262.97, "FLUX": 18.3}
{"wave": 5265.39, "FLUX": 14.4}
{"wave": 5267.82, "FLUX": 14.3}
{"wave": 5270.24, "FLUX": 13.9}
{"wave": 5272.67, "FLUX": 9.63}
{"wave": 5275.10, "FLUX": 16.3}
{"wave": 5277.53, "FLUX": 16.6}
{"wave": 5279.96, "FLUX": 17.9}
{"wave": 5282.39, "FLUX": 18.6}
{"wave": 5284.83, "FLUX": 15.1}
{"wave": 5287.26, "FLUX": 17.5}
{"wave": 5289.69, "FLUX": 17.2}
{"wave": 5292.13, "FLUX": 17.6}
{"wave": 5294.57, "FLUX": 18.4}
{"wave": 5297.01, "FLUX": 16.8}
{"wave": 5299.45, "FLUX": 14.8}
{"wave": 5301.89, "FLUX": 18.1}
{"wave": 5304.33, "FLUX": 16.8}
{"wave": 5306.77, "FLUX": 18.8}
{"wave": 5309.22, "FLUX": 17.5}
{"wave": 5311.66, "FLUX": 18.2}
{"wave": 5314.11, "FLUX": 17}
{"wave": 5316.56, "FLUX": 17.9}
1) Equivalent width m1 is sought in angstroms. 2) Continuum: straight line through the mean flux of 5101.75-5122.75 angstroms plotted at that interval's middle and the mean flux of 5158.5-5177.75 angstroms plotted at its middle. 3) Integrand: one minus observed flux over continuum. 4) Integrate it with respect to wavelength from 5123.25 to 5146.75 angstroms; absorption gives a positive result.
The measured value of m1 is -1.4 angstroms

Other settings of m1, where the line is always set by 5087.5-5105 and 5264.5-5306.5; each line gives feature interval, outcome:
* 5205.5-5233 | 1.40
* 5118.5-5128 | 0.16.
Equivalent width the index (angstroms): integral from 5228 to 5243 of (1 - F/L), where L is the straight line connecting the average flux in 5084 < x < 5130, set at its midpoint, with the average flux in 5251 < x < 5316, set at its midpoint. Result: 0.00 angstroms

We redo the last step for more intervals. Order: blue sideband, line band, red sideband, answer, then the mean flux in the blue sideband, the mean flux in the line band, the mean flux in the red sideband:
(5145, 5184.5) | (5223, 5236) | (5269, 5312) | -1.2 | 12.1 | 15.8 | 16.6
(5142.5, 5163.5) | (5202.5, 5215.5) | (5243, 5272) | 1.3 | 13.6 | 13.6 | 16.4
